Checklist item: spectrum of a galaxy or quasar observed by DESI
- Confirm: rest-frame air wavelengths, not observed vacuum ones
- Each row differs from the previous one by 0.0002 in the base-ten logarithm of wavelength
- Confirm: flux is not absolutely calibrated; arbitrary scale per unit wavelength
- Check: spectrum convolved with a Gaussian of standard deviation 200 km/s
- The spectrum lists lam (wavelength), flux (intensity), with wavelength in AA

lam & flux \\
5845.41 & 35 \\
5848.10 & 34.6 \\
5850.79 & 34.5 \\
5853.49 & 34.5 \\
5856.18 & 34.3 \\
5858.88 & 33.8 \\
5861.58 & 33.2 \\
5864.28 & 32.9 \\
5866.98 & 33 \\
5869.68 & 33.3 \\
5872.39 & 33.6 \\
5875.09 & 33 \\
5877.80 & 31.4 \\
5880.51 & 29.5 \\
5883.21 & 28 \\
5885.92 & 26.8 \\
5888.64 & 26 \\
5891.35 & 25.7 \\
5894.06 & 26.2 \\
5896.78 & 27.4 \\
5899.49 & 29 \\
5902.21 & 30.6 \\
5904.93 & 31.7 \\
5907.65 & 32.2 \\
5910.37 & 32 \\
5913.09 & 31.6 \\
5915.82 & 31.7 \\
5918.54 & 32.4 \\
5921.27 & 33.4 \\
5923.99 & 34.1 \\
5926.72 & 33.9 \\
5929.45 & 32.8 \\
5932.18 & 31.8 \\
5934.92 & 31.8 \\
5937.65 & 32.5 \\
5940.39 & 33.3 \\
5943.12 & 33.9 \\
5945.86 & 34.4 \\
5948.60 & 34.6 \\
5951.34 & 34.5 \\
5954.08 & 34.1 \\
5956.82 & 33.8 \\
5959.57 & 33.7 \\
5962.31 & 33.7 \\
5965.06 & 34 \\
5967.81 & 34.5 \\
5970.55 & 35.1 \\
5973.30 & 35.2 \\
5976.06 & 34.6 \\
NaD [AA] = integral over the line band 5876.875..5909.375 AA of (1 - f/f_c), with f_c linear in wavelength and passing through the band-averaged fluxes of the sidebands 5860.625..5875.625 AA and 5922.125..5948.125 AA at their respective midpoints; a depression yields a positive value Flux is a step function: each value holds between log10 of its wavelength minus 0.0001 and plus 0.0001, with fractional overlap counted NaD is 4.4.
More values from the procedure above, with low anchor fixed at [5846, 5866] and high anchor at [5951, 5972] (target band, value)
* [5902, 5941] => 1.9 AA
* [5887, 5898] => 2.5 AA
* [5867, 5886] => 1.6 AA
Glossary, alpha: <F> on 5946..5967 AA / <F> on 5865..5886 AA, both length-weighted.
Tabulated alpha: 1.1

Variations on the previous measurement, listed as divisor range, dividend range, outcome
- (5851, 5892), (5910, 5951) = 1.05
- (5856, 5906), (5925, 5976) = 1.11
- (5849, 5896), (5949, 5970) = 1.10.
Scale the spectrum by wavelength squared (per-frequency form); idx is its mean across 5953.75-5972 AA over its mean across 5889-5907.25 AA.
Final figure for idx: 1.22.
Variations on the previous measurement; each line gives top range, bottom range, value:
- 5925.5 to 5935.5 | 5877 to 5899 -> 1.20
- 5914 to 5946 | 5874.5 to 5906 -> 1.17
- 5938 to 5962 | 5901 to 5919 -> 1.09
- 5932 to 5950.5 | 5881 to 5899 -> 1.26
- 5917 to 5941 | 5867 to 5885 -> 1.06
